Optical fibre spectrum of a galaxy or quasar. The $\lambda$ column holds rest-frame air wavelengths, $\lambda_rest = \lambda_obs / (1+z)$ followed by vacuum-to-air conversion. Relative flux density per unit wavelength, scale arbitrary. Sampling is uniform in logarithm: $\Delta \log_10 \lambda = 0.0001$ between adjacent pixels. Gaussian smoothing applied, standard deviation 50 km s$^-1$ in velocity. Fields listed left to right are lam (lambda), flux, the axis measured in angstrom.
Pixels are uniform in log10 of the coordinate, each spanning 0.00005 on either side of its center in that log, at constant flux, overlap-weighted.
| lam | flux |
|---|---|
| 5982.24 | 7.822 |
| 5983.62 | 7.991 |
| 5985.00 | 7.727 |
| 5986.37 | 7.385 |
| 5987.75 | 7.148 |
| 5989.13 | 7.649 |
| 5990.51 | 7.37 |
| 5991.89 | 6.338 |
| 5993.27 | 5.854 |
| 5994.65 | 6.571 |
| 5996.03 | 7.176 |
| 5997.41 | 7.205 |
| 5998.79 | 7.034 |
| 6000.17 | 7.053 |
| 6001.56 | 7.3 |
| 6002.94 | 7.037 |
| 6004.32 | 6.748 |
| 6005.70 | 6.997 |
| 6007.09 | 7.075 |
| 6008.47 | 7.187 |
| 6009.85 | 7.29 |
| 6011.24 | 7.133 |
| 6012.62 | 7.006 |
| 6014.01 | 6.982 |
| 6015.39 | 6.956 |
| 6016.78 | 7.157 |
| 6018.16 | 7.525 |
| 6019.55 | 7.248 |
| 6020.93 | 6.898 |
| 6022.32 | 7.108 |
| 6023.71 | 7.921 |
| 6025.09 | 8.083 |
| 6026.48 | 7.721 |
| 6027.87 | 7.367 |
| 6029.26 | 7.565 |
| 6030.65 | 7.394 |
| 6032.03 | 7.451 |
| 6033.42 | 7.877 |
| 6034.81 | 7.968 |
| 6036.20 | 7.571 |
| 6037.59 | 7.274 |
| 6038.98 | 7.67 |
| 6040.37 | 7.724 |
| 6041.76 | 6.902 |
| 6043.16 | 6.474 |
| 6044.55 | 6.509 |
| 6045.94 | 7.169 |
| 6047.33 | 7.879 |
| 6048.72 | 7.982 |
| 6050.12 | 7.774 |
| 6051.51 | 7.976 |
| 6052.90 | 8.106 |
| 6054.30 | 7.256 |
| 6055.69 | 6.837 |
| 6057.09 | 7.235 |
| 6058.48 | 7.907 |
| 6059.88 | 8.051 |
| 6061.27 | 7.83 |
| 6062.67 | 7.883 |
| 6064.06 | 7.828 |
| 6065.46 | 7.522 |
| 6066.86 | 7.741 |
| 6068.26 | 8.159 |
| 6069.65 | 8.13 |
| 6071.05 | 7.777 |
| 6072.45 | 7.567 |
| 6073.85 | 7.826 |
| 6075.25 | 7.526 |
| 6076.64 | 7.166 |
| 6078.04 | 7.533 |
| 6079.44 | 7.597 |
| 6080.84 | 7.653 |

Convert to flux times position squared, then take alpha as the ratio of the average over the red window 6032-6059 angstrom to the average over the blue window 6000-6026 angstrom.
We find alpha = 1.0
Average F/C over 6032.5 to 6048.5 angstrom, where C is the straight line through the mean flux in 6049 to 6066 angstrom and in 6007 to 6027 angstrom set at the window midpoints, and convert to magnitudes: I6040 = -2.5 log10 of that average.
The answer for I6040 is 0.02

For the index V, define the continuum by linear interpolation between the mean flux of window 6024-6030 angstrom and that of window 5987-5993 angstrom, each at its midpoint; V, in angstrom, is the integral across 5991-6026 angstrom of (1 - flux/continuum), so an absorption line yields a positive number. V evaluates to 1.4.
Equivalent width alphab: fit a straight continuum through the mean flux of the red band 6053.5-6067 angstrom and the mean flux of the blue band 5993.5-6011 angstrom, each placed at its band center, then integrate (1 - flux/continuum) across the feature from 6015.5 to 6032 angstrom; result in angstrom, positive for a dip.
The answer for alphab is -0.4 angstrom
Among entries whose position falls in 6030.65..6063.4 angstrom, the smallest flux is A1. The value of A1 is 6.474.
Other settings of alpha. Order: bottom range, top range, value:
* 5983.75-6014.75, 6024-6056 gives 1.08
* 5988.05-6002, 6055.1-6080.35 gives 1.13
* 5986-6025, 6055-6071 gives 1.11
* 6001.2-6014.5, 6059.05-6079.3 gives 1.12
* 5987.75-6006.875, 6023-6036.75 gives 1.12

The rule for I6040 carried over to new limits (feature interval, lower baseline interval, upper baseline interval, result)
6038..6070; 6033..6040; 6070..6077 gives 0.009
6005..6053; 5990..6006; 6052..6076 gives -0.017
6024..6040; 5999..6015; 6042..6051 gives -0.064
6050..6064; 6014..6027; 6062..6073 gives 0.005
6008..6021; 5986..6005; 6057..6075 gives 0.008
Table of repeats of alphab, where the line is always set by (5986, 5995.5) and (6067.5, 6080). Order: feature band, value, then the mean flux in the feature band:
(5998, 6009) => -0.1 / 7.05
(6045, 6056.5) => -0.2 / 7.59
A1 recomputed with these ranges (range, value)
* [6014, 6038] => 6.898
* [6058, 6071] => 7.522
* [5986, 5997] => 5.854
